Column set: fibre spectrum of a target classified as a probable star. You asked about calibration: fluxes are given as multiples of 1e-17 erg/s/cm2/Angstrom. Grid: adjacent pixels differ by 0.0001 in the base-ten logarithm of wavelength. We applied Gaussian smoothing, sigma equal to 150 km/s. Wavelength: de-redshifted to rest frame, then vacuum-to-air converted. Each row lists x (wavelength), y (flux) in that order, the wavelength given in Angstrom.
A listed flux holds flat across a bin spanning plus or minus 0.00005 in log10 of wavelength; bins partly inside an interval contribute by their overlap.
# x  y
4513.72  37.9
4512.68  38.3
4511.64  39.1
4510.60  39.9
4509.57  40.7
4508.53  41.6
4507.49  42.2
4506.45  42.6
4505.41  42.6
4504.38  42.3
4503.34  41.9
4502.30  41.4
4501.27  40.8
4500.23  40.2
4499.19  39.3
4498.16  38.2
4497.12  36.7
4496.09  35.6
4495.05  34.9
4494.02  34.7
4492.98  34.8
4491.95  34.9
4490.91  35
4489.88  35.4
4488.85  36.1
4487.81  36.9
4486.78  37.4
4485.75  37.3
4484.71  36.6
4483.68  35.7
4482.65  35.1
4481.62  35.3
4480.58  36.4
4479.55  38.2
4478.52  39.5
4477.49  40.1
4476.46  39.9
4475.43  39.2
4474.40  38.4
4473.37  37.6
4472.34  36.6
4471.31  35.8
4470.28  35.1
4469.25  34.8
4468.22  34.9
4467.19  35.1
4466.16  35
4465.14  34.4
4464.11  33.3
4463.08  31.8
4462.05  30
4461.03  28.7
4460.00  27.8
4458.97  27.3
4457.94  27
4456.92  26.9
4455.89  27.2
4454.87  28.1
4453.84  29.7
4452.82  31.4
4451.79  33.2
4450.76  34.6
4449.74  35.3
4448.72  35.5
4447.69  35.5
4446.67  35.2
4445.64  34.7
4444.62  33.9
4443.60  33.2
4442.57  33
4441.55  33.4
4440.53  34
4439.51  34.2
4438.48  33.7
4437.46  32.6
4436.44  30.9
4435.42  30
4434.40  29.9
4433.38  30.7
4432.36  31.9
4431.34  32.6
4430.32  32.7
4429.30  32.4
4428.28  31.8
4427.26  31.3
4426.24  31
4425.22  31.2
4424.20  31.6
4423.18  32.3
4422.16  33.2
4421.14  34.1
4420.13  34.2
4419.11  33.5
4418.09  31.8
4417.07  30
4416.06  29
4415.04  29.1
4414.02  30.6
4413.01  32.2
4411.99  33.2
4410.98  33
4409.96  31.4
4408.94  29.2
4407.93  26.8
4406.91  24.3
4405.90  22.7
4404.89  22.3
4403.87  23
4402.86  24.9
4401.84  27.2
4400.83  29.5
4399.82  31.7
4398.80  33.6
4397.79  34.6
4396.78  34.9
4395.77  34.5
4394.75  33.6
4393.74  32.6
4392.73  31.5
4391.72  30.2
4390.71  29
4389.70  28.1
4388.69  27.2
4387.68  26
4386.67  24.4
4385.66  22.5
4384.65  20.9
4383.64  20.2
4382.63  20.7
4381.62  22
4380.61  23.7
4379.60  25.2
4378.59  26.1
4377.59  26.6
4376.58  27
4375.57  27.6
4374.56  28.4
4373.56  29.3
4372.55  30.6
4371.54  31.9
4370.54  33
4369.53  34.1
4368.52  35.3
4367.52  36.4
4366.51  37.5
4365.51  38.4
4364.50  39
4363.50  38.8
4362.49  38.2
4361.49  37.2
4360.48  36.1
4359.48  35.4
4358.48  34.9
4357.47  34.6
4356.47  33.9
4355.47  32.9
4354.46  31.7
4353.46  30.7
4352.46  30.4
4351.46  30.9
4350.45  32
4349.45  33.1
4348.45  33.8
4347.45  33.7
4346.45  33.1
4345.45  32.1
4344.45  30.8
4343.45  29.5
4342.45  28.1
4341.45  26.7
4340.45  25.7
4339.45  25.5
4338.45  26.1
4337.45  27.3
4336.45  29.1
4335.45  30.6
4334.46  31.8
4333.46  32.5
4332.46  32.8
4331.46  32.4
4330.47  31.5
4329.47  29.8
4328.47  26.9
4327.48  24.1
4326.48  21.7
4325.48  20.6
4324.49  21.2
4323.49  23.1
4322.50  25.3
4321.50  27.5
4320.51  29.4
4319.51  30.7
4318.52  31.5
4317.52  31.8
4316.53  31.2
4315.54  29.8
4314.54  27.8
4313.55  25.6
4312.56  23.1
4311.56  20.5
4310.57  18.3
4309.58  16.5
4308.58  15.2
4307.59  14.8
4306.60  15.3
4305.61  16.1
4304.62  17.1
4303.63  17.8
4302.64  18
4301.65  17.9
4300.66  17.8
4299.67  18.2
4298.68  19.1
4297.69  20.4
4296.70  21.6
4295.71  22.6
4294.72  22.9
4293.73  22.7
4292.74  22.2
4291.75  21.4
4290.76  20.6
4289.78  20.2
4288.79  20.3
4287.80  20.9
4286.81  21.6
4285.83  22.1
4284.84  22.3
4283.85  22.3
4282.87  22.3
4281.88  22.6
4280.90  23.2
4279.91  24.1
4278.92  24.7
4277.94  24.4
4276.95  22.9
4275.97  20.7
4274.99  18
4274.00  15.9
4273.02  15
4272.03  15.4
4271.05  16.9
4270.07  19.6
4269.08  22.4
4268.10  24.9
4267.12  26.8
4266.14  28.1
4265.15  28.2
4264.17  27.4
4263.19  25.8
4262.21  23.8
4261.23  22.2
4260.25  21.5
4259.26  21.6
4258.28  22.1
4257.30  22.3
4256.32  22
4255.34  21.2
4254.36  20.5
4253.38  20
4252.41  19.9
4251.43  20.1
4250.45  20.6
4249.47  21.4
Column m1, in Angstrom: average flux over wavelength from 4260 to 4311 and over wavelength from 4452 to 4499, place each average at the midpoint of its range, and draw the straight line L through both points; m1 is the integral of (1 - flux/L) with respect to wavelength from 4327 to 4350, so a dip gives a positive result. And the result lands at -4.89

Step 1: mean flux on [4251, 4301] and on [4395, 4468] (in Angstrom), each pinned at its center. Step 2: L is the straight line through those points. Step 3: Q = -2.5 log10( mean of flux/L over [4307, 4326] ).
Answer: -0.01 mag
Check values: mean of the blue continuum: 21.7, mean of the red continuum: 31.3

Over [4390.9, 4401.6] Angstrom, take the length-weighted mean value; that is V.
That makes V 32.4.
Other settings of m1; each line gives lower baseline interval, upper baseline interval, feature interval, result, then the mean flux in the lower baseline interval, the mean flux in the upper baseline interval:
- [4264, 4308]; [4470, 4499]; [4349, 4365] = -4.7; 20.8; 36.7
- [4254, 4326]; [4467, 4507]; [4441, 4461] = 1.7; 22.1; 37.5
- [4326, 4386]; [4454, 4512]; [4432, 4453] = 0.7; 30.4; 36.1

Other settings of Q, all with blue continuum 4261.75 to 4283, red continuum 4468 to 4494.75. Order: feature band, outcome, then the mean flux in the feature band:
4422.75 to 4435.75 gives 0.05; 31.5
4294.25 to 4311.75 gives 0.31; 18.3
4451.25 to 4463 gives 0.20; 29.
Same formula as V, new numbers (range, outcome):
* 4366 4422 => 29.2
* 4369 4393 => 26.9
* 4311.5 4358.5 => 29.2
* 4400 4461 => 30.9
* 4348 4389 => 30.7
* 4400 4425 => 29.6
